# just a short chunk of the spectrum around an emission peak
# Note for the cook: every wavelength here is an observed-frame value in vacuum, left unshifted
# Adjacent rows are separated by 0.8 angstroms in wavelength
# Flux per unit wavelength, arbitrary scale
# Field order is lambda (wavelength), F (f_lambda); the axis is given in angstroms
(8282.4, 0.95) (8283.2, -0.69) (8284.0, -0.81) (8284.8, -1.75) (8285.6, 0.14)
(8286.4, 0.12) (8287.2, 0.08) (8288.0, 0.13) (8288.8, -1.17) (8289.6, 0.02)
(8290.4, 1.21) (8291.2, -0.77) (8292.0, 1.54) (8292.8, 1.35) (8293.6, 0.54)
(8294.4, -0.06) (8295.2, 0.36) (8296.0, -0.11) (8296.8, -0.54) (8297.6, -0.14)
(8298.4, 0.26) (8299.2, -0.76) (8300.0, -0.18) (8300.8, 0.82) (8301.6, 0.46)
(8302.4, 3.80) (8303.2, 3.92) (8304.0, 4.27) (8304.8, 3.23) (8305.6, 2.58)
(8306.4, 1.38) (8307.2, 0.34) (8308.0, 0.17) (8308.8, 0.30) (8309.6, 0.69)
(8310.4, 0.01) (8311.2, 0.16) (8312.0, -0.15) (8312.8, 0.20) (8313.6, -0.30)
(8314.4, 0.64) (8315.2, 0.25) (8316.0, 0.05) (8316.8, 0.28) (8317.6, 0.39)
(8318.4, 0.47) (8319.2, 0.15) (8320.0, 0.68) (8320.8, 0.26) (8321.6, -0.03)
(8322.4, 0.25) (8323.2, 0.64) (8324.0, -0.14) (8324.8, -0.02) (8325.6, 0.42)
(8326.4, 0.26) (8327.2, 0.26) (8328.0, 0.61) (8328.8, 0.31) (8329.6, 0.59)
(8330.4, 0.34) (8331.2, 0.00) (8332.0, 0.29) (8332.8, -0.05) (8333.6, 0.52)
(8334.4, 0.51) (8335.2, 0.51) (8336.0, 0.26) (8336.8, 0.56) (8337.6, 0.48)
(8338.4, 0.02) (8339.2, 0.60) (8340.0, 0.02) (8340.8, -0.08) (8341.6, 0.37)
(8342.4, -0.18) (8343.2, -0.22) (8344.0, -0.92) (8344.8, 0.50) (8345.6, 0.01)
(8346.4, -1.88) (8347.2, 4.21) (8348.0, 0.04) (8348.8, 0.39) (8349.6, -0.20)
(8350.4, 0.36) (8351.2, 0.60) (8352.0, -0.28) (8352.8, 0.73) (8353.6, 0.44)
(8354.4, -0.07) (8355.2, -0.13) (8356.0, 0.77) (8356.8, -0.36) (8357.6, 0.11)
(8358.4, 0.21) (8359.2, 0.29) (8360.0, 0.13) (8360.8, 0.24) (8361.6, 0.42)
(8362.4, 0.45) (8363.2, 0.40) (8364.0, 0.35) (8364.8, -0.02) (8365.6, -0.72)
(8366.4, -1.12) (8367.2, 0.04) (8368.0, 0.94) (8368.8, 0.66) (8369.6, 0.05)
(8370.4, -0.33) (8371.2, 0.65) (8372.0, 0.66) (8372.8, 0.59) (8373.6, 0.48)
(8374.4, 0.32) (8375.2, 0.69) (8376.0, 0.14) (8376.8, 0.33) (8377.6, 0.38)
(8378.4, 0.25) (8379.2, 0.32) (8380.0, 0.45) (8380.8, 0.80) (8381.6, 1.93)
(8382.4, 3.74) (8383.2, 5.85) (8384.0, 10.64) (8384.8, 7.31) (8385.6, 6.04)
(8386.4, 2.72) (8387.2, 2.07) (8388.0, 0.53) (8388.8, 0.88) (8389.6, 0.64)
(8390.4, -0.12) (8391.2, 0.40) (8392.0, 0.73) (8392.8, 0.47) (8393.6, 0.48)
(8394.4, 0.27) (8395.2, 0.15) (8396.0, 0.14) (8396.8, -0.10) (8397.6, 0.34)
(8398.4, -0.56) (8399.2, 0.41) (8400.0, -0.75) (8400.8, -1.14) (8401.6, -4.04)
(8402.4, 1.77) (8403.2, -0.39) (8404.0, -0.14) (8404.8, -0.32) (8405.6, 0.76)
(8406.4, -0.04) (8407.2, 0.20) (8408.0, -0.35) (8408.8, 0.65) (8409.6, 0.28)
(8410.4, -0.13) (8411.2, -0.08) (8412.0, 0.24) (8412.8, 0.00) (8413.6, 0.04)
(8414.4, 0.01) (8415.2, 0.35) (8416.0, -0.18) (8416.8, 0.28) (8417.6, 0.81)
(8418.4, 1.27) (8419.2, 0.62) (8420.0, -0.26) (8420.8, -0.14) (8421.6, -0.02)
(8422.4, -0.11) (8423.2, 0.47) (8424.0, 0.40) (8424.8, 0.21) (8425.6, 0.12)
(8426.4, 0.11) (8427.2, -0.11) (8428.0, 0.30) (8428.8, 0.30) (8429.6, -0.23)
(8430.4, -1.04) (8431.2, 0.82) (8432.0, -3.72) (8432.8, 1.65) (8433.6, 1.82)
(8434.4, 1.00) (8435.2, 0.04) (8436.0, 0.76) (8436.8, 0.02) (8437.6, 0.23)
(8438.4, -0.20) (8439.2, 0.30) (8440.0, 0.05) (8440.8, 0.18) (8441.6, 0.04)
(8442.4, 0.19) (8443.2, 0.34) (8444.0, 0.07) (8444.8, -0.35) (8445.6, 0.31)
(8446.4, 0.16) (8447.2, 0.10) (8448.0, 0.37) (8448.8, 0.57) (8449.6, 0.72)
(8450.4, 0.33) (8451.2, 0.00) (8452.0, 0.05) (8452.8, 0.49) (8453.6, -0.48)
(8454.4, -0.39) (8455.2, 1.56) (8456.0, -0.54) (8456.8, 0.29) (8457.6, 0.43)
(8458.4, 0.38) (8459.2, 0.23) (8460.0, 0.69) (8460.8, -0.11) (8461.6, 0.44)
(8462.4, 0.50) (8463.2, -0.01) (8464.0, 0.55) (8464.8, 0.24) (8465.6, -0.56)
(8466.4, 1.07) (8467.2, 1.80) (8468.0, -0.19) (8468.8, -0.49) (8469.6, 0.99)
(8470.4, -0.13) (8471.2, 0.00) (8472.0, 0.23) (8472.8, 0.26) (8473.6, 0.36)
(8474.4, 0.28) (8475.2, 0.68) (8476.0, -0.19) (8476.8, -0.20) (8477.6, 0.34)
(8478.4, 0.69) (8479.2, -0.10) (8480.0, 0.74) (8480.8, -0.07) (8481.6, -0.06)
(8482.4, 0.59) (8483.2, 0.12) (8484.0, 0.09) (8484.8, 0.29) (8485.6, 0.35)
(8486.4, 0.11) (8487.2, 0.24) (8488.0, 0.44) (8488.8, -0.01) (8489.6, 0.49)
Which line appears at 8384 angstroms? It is [O III] 5007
